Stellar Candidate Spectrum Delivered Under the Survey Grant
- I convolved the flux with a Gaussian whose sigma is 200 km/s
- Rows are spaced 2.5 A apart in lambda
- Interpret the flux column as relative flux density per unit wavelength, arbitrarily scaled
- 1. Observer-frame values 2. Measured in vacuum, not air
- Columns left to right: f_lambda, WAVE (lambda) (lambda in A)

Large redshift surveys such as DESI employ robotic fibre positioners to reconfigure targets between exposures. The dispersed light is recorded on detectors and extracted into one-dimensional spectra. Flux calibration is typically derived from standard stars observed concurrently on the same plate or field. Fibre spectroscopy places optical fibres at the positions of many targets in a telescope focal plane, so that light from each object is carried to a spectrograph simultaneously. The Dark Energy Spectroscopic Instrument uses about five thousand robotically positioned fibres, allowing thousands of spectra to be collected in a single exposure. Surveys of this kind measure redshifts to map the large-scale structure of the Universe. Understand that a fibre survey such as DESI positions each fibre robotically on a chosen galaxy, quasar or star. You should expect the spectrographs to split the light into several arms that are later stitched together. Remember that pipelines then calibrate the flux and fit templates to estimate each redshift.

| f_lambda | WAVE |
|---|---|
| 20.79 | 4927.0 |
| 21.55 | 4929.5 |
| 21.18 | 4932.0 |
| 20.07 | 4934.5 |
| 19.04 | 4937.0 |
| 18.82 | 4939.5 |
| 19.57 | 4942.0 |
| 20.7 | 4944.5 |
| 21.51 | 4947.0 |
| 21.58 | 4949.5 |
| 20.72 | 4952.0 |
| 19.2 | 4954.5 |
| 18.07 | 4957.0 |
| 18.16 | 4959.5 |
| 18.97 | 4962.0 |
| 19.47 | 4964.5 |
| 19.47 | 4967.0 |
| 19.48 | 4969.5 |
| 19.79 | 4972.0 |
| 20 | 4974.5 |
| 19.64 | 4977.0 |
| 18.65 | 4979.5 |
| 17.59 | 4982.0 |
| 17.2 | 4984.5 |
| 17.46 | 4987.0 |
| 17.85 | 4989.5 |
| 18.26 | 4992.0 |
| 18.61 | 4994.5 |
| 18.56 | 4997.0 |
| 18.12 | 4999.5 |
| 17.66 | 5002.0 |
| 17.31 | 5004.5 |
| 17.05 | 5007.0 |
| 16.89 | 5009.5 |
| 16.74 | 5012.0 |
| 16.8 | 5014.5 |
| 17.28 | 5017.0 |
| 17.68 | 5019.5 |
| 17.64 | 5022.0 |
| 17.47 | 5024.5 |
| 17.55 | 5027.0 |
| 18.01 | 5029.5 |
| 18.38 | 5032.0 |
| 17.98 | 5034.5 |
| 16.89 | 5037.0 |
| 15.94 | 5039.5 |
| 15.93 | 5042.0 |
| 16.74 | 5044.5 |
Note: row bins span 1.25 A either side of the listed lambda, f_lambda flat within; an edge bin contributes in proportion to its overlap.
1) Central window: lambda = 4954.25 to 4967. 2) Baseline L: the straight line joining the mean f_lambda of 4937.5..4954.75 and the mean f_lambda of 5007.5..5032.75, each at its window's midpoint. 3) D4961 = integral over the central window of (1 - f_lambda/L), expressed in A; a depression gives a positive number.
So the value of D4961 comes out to 0.6 A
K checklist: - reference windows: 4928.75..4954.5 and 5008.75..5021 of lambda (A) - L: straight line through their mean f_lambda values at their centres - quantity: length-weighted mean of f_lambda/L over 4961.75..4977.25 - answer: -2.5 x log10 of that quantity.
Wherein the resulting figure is -0.025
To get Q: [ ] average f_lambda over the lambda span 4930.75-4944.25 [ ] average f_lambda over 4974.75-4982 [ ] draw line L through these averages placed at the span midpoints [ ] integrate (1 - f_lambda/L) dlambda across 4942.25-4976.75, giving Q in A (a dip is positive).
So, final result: -0.71 A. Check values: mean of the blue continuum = 19.8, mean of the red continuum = 19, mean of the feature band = 19.8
